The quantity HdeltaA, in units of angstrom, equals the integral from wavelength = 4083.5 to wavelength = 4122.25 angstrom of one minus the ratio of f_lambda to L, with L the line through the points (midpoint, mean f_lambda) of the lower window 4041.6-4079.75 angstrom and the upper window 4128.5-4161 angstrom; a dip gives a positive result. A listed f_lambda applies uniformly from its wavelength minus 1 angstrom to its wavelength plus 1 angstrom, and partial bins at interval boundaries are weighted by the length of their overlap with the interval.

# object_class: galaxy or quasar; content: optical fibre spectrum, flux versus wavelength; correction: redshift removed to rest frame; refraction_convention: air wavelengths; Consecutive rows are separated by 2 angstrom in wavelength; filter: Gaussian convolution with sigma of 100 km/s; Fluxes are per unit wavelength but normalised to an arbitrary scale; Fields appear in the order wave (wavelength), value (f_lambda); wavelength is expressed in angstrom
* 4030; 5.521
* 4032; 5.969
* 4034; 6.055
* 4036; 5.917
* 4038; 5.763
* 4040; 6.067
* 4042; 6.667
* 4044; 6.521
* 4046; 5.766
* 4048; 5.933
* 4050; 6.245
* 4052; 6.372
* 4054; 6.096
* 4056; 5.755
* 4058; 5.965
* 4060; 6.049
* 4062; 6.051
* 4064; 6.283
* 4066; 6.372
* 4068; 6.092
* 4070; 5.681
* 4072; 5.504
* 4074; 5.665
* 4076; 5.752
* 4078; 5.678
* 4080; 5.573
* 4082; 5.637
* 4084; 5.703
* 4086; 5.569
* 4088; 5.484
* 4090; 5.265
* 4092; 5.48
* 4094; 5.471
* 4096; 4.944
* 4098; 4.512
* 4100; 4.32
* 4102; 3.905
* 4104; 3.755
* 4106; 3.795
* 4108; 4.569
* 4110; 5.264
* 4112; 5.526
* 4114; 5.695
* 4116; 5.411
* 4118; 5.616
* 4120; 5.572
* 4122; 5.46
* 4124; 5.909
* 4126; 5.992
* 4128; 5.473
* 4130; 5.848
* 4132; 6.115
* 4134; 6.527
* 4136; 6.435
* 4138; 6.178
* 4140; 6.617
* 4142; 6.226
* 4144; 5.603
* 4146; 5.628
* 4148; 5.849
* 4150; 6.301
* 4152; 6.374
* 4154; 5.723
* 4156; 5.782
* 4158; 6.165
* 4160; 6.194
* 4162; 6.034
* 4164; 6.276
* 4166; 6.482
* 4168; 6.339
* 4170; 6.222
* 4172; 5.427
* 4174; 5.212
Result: 6.4 angstrom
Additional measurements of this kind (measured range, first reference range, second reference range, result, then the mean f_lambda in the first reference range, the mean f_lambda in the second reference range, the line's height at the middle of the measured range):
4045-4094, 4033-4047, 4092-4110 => -4.6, 6.11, 4.52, 5.34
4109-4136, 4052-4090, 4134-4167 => 1.2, 5.83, 6.13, 6.02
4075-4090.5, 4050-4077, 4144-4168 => 1.1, 5.98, 6.06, 6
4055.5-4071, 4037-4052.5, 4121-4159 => 0.2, 6.16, 6.01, 6.13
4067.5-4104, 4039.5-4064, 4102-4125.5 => 1.9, 6.13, 5.11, 5.57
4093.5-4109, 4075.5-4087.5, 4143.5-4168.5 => 3.7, 5.64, 6.06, 5.75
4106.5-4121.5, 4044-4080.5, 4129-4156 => 1.8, 5.96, 6.1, 6.05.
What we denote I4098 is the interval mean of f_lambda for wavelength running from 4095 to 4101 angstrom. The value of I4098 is 4.59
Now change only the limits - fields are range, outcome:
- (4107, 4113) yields 5.12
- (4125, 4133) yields 5.86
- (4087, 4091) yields 5.37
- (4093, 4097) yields 5.21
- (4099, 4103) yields 4.11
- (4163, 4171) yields 6.33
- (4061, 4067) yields 6.24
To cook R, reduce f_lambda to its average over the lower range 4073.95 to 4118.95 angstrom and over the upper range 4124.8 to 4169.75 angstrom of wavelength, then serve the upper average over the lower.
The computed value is 1.2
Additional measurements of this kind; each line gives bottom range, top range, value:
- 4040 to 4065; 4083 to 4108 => 0.79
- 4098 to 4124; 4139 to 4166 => 1.23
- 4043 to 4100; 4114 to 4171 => 1.05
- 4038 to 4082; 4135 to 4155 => 1.02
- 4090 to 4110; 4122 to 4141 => 1.32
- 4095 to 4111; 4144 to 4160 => 1.36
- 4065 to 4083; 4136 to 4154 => 1.06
